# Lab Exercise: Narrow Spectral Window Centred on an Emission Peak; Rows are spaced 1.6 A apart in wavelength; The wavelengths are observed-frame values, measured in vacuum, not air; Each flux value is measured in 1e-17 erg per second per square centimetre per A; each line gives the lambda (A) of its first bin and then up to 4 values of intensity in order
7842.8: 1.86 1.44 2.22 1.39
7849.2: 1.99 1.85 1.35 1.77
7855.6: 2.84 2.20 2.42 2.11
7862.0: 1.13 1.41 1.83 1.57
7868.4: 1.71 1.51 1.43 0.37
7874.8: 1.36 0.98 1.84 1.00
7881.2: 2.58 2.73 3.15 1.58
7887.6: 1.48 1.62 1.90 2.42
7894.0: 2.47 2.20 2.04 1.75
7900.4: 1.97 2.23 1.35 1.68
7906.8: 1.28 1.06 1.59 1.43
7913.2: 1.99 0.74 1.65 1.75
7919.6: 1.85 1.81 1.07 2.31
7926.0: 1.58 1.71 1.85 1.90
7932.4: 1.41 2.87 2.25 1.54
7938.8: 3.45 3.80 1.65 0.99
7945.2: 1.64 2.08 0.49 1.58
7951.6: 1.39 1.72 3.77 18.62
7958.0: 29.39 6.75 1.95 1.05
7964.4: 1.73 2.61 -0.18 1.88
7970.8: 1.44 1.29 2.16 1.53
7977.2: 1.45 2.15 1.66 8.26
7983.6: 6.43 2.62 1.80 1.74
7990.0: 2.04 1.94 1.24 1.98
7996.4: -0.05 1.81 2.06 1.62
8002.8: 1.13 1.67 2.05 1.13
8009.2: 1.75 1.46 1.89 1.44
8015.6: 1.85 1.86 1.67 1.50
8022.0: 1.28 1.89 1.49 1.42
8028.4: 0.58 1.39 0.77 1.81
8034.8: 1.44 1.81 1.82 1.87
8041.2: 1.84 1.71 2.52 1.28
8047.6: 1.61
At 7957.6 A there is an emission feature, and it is H-alpha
